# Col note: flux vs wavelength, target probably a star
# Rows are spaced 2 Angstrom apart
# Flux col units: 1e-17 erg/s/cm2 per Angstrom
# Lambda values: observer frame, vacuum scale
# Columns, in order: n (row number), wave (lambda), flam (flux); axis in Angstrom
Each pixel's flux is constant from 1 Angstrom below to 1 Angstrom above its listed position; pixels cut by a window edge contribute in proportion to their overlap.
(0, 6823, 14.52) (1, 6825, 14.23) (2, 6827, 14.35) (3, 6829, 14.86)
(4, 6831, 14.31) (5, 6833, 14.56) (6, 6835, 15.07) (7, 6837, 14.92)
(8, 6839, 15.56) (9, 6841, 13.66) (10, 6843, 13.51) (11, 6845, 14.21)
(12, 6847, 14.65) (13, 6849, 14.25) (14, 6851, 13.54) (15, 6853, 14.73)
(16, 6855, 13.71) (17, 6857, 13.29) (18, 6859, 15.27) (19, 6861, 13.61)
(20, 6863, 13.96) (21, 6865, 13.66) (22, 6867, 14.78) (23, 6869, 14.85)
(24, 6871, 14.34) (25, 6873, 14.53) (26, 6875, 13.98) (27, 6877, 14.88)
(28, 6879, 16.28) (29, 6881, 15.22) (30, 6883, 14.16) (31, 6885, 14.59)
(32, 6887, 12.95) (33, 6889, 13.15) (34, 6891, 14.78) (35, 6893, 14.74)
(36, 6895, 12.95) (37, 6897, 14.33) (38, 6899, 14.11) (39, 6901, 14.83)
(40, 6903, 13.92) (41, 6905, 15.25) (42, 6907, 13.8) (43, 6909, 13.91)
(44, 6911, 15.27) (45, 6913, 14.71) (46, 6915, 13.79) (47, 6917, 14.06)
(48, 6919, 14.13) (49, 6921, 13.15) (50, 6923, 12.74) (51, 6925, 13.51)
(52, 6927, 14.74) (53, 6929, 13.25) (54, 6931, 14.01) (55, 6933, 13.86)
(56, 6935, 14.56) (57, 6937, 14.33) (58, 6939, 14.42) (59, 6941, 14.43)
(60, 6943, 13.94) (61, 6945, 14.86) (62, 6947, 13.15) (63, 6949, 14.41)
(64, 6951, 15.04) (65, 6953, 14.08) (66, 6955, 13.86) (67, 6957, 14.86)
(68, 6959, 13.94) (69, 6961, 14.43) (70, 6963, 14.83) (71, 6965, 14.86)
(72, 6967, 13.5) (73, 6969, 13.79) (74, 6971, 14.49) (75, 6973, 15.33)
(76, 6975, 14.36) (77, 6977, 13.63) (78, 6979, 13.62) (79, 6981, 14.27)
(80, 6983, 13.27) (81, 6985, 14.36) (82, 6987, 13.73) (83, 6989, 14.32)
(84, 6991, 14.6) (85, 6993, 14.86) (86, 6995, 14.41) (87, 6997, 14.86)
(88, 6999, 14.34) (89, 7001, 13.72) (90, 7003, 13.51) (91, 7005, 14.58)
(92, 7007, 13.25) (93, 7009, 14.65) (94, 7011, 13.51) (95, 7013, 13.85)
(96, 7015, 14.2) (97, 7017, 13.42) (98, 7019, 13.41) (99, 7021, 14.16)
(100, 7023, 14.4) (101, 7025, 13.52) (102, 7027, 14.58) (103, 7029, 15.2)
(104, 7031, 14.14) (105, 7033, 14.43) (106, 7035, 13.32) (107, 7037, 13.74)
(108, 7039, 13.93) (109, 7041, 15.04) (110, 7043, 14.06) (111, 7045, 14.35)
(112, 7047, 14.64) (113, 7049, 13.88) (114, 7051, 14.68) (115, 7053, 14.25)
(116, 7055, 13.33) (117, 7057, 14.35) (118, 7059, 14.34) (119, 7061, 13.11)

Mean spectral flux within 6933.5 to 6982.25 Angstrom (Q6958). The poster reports 14.3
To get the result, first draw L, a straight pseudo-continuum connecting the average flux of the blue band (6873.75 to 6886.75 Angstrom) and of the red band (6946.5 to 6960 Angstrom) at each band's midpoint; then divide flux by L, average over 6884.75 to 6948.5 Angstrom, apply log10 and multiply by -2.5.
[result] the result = 0.032 mag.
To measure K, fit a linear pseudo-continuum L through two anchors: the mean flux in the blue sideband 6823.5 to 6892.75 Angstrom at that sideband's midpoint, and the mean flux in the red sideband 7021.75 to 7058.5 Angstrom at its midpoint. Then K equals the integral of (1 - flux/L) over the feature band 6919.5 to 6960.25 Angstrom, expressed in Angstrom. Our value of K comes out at 0.68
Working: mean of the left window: 14.4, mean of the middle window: 14.1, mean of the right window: 14.2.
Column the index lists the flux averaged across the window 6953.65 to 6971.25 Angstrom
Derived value 14.3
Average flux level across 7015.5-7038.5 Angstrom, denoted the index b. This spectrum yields 14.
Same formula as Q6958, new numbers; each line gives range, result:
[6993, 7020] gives 14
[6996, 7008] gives 14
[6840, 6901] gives 14.2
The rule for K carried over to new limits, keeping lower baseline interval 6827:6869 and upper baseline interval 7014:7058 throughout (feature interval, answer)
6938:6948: 0.0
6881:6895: 0.2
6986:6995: -0.1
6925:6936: 0.2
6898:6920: -0.1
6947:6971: -0.1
